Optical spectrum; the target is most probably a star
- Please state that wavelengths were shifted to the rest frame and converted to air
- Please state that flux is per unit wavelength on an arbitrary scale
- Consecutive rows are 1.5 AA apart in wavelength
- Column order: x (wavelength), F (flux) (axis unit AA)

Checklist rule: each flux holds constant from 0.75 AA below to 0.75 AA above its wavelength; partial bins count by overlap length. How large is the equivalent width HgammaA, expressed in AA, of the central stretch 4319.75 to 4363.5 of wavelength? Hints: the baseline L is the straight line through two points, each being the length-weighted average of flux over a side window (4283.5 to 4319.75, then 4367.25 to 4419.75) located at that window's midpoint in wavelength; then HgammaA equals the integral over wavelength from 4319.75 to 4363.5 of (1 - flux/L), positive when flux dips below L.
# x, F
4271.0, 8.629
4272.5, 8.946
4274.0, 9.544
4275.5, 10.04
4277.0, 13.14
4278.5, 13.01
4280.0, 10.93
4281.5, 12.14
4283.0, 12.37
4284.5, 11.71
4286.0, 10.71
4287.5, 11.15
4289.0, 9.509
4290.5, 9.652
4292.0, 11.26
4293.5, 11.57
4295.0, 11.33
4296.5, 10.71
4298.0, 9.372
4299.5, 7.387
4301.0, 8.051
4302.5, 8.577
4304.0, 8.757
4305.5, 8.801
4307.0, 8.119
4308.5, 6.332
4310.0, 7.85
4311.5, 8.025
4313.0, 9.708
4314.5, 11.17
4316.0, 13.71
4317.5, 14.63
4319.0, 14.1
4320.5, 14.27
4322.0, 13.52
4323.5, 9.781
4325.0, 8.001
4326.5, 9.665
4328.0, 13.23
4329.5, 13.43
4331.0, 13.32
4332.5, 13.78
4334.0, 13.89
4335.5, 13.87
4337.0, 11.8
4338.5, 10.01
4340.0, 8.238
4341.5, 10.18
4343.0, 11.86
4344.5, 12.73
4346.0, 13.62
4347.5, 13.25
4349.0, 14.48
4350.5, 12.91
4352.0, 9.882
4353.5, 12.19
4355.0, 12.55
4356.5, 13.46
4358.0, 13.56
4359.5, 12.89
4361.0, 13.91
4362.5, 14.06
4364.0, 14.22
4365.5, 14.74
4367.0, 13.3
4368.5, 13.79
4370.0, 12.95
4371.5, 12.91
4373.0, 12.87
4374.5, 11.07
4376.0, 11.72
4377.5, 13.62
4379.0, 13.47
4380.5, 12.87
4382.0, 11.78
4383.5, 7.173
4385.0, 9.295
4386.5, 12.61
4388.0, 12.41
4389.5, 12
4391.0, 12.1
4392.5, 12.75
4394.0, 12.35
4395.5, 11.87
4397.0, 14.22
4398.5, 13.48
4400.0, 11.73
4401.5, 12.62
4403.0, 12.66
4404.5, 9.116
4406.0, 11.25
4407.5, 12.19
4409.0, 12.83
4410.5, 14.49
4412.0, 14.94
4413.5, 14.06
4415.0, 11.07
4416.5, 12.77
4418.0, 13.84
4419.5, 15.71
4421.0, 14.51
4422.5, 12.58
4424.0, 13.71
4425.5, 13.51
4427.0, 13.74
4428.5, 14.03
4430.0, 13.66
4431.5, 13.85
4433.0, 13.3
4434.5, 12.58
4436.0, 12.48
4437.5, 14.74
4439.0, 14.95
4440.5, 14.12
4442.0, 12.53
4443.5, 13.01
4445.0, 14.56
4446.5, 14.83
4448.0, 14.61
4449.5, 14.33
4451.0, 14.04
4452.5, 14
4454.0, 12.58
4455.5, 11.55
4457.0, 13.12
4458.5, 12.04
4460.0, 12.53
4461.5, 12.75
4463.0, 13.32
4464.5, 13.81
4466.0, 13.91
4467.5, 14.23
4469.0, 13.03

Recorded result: -4.9 AA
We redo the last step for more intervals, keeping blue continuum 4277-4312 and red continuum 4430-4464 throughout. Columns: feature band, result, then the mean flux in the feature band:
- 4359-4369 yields -2.0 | 13.9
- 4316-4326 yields -1.8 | 12.4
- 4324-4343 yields -1.3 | 11.6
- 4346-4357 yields -1.4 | 12.7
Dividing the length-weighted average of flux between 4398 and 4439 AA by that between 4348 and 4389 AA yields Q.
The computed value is 1.0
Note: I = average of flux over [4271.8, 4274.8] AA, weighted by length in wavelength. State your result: 9.26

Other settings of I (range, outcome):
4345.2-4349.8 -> 13.8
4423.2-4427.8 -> 13.6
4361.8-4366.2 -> 14.3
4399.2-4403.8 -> 12.3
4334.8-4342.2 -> 10.8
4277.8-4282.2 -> 12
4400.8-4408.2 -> 11.6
